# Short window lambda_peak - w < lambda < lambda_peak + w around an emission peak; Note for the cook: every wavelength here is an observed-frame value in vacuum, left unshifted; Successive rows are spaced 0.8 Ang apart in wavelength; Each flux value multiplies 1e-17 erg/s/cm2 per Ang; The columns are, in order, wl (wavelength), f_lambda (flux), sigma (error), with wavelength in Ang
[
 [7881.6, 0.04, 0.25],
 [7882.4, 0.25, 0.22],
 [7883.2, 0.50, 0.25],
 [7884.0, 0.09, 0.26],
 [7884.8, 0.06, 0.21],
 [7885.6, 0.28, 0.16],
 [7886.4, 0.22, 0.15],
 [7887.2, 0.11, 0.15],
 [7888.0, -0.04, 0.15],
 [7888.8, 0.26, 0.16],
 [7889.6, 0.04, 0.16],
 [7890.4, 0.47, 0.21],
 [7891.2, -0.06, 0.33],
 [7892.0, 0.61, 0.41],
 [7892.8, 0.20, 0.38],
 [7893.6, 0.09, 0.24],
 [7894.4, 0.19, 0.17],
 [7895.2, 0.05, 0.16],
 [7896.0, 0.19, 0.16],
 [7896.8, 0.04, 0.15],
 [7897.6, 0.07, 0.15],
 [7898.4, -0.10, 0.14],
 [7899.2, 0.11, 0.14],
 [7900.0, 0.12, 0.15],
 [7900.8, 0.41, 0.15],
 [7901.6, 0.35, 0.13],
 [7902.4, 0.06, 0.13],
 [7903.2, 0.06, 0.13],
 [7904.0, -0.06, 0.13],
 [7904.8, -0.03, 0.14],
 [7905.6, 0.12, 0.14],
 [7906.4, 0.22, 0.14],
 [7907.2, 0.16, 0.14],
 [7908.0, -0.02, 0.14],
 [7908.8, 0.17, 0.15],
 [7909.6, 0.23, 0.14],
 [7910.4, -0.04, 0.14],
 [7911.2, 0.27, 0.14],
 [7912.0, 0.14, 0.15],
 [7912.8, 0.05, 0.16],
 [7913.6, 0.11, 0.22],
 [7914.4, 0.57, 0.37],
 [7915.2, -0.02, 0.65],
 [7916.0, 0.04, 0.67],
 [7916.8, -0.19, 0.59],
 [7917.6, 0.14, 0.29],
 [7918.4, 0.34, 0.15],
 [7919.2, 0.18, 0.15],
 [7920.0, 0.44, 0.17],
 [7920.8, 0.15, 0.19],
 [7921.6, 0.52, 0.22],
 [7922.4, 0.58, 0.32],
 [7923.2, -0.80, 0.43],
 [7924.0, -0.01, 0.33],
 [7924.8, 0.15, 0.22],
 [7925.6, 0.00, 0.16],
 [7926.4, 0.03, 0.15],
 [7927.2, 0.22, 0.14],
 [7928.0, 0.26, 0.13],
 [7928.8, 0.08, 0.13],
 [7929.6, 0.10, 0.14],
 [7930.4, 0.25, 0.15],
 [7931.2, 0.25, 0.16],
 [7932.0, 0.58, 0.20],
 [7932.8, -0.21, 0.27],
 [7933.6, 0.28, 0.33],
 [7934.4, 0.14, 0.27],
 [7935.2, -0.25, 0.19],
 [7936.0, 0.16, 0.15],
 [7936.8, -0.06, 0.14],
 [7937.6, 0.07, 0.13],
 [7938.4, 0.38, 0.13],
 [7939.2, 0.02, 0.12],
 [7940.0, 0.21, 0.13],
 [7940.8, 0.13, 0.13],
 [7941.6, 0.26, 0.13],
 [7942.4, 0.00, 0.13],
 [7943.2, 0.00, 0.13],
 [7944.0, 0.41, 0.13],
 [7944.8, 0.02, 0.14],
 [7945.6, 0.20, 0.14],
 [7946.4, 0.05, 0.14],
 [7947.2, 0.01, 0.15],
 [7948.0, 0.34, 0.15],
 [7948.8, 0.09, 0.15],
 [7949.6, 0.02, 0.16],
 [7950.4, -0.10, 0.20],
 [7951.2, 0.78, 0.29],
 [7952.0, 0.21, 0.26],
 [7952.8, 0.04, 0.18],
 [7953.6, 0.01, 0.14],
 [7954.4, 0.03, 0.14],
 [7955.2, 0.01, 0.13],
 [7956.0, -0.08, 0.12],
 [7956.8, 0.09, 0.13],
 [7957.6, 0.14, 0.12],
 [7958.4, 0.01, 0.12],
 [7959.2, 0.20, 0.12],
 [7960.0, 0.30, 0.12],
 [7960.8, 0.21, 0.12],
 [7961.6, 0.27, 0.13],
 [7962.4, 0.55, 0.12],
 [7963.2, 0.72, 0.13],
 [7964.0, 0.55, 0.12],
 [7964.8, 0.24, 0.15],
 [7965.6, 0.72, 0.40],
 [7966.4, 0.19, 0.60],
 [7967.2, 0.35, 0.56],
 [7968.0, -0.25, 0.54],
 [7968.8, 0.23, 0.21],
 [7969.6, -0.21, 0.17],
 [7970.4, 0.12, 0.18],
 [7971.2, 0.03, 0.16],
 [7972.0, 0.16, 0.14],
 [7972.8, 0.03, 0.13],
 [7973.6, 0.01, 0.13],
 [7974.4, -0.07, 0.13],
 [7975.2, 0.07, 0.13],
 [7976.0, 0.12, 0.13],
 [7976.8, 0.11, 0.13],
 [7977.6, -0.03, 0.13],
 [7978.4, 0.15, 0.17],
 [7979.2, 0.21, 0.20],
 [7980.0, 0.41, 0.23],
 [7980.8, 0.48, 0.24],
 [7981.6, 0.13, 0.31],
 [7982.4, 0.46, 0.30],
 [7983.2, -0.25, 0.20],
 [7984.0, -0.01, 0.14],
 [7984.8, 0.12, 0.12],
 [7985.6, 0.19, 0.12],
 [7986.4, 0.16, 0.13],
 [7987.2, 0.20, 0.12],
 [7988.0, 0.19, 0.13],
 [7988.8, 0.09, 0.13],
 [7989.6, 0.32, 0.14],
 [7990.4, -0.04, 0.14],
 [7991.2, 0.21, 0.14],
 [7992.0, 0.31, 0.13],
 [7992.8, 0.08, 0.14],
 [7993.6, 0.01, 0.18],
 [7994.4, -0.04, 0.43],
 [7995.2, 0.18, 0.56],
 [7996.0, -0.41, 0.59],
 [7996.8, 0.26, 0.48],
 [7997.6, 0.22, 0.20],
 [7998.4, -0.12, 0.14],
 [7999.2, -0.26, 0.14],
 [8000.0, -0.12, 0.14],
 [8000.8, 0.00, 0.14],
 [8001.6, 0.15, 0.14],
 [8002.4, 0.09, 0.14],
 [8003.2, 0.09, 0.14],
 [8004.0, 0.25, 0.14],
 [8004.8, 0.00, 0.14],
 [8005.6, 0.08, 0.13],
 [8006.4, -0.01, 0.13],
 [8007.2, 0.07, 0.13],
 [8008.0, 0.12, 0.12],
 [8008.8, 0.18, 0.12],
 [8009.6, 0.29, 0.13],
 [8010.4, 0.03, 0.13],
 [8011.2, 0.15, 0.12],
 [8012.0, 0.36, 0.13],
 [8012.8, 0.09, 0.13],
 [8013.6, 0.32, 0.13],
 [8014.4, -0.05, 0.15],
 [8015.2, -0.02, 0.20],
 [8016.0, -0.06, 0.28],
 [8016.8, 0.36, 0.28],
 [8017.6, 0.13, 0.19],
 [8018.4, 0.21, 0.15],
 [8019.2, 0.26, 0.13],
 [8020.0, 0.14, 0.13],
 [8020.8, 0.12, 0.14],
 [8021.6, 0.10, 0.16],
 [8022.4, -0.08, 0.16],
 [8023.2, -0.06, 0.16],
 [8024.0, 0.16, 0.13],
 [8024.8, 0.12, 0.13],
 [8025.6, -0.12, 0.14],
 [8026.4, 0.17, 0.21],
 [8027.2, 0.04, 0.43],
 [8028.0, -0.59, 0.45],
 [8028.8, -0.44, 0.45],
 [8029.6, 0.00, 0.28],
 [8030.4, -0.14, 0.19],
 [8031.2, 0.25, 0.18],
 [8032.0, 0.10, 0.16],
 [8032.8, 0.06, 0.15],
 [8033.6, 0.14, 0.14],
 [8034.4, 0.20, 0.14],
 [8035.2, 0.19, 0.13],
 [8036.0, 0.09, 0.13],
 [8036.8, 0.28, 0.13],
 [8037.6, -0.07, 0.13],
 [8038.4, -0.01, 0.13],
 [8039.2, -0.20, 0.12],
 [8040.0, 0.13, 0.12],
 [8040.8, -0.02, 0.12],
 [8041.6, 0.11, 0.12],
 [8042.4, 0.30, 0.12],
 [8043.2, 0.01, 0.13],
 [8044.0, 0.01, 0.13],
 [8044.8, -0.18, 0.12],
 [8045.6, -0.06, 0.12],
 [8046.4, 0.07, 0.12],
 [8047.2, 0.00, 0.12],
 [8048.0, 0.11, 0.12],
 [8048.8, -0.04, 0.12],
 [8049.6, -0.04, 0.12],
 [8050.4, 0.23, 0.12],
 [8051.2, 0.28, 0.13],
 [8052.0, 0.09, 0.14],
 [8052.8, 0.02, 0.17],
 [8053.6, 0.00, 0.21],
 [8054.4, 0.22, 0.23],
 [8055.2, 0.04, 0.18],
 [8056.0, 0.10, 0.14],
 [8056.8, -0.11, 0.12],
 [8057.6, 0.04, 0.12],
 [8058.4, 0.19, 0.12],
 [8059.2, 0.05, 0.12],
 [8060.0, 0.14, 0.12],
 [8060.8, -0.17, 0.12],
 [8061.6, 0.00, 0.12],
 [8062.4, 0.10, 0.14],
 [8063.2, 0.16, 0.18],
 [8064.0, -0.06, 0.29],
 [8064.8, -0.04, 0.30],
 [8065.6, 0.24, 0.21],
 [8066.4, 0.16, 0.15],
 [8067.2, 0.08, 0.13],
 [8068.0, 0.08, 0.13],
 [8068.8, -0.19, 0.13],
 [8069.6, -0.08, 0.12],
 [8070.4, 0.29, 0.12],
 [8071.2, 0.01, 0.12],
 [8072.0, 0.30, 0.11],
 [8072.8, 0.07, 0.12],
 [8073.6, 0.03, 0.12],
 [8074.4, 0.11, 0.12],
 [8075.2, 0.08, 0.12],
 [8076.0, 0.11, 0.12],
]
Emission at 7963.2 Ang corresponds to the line H-gamma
